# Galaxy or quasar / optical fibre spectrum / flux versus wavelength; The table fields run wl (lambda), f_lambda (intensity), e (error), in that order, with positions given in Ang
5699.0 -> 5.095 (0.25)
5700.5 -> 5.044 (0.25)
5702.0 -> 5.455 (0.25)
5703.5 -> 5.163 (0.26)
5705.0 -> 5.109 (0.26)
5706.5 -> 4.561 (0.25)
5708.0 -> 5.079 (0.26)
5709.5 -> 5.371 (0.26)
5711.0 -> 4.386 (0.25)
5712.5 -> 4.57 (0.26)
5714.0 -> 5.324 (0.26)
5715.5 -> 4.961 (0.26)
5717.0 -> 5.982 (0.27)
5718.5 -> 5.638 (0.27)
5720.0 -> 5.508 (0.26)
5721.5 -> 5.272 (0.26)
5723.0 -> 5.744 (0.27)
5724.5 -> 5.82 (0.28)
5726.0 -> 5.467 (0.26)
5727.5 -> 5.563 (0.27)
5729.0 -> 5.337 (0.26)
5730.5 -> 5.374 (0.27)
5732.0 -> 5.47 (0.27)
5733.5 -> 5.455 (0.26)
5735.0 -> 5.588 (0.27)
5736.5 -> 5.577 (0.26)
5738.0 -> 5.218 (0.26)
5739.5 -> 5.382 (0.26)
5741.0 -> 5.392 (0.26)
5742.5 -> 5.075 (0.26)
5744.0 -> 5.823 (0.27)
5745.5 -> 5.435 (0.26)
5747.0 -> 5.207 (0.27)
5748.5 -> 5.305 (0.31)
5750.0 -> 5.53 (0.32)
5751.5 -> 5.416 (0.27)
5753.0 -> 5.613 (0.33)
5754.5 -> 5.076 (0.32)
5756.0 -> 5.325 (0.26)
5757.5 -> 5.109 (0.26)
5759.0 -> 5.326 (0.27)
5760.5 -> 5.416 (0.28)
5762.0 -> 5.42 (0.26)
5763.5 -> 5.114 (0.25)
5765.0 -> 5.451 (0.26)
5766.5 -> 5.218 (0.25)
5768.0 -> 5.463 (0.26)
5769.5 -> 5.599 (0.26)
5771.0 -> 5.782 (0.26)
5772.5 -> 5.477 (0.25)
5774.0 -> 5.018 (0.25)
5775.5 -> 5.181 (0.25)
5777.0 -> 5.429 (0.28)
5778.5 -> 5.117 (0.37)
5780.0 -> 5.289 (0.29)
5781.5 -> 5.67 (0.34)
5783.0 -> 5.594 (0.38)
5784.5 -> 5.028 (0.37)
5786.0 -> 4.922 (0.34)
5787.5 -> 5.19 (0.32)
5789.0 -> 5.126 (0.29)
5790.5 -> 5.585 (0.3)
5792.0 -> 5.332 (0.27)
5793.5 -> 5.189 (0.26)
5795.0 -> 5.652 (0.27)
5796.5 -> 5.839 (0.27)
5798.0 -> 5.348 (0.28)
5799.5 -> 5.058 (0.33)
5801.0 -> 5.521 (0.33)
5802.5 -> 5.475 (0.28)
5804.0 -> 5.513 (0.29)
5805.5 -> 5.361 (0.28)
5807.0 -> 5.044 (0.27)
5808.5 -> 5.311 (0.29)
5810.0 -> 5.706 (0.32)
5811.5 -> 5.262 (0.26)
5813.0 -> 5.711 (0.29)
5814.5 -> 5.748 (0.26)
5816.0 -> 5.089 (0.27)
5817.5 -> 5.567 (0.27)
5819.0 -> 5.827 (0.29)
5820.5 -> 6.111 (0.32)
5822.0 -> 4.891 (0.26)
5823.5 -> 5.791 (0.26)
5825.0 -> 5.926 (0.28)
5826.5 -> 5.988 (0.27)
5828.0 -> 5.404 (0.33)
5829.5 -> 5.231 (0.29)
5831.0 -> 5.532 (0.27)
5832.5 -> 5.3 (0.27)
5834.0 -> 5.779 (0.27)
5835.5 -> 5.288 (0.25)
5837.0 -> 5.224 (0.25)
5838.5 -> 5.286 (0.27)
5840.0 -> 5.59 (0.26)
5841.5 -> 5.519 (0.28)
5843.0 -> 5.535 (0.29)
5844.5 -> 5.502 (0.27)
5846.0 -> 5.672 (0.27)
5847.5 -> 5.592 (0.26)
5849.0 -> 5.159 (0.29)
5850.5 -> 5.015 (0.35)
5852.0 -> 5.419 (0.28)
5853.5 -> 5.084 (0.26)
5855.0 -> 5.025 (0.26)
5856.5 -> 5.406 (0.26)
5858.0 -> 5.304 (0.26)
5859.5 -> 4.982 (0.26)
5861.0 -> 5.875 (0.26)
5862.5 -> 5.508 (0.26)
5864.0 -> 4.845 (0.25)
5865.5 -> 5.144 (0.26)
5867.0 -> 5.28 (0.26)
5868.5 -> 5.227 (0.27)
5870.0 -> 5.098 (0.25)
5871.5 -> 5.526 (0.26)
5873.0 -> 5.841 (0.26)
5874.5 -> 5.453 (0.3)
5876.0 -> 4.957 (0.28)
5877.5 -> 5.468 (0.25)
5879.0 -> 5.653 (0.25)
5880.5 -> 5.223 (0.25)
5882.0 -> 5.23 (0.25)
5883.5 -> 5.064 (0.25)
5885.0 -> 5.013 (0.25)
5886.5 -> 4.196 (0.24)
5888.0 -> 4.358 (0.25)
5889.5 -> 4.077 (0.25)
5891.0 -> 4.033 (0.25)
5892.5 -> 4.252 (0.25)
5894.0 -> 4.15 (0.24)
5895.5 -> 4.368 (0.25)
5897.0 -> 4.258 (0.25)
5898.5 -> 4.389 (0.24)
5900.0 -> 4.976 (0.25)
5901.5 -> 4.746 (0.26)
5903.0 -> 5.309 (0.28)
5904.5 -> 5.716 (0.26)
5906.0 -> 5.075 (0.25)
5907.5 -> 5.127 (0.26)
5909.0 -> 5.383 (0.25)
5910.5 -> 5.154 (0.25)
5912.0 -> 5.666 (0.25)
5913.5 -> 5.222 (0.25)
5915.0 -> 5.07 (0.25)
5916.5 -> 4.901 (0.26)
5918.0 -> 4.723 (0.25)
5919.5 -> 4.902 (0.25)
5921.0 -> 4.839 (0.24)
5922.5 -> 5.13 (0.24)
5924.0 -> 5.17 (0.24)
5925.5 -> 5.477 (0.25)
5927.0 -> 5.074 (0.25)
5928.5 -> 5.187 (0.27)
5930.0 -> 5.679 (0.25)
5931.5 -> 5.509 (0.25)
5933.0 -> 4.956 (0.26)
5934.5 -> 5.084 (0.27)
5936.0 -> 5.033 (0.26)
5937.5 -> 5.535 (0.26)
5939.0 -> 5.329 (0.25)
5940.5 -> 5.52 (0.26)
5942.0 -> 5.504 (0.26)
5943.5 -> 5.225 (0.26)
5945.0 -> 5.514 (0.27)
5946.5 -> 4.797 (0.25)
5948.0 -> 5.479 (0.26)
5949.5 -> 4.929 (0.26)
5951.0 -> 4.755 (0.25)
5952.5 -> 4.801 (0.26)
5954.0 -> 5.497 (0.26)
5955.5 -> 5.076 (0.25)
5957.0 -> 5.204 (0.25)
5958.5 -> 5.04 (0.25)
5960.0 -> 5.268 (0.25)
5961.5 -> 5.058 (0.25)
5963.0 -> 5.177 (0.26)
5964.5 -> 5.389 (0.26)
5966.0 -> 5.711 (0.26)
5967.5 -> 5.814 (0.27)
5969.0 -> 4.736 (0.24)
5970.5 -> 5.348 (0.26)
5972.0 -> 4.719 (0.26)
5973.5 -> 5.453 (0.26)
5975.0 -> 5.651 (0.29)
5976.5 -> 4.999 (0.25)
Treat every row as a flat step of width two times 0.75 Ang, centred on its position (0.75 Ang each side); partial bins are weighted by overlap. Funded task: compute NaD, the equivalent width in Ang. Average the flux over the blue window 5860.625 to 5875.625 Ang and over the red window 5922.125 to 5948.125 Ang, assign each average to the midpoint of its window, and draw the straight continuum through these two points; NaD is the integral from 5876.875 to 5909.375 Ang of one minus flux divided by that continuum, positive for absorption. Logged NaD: 3.16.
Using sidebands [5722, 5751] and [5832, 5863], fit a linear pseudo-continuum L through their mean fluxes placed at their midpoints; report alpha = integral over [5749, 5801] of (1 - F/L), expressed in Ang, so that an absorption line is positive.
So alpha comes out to 0.77 Ang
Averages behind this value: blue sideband 5.46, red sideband 5.38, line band 5.35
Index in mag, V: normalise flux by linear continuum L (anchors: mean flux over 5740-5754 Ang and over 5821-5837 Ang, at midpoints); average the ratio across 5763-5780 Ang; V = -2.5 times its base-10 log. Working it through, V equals 0.02 mag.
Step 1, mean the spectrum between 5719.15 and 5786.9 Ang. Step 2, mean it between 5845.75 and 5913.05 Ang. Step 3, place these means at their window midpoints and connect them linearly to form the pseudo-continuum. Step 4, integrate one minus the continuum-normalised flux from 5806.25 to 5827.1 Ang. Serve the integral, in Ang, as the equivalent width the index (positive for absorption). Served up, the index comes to -1.3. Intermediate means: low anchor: 5.39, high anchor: 5.07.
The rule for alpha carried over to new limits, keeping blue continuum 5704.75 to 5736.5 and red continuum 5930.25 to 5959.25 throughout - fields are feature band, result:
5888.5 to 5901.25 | 2.2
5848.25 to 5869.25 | 0.1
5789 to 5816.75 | -0.7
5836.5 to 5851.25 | -0.4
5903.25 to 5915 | -0.2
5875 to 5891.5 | 1.2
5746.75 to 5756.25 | -0.1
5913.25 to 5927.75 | 0.5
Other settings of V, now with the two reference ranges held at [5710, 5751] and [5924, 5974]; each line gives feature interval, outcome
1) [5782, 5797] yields 0.00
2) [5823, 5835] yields -0.06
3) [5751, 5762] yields 0.01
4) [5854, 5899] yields 0.07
